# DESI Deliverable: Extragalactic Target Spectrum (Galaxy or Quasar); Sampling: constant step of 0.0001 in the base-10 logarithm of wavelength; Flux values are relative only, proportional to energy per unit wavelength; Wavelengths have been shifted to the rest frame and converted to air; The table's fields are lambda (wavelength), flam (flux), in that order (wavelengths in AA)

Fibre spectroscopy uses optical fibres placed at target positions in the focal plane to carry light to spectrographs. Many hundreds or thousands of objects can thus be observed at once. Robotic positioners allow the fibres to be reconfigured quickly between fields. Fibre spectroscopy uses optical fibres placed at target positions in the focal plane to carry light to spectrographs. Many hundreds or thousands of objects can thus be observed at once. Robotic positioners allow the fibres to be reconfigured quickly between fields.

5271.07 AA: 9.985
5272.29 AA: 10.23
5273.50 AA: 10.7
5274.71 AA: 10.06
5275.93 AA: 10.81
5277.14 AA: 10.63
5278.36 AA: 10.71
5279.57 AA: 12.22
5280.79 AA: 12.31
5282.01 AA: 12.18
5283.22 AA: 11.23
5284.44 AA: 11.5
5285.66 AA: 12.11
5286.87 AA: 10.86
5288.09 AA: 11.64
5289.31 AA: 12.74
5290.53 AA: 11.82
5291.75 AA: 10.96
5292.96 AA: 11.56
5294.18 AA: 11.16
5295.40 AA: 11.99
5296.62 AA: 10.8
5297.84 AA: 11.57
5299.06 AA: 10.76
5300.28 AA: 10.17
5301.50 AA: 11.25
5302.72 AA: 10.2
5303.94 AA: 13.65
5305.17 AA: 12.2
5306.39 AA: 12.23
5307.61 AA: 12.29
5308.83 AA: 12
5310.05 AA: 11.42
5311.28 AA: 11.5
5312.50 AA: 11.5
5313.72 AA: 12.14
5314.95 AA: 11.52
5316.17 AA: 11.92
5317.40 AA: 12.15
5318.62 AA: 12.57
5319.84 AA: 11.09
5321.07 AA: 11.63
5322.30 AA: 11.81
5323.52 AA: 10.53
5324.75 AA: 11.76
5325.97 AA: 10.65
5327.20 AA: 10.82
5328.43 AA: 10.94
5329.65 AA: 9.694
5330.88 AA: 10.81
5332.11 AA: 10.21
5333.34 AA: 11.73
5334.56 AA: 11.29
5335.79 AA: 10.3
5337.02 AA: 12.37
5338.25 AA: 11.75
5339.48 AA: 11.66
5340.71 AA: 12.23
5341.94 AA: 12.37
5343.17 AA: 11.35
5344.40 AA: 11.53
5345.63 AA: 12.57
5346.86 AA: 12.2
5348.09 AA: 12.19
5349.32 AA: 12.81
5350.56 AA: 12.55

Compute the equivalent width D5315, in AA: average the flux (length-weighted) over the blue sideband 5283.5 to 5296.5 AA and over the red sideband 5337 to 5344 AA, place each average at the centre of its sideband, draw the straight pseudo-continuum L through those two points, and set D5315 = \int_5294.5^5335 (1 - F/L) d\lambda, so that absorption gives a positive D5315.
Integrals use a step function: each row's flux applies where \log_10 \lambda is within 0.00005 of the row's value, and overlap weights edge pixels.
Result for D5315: 1.1 AA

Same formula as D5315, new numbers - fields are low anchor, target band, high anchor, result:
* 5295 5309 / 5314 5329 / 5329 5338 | -0.4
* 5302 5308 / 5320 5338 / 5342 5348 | 1.5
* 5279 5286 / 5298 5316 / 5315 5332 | -0.2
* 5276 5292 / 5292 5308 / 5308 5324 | 0.2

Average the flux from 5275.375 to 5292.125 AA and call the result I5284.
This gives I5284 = 11.6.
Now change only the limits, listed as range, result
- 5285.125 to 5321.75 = 11.6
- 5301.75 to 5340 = 11.5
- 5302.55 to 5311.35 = 12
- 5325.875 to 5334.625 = 10.7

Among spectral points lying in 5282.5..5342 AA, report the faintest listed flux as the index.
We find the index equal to 9.694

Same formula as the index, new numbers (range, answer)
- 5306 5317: 11.42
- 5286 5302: 10.17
